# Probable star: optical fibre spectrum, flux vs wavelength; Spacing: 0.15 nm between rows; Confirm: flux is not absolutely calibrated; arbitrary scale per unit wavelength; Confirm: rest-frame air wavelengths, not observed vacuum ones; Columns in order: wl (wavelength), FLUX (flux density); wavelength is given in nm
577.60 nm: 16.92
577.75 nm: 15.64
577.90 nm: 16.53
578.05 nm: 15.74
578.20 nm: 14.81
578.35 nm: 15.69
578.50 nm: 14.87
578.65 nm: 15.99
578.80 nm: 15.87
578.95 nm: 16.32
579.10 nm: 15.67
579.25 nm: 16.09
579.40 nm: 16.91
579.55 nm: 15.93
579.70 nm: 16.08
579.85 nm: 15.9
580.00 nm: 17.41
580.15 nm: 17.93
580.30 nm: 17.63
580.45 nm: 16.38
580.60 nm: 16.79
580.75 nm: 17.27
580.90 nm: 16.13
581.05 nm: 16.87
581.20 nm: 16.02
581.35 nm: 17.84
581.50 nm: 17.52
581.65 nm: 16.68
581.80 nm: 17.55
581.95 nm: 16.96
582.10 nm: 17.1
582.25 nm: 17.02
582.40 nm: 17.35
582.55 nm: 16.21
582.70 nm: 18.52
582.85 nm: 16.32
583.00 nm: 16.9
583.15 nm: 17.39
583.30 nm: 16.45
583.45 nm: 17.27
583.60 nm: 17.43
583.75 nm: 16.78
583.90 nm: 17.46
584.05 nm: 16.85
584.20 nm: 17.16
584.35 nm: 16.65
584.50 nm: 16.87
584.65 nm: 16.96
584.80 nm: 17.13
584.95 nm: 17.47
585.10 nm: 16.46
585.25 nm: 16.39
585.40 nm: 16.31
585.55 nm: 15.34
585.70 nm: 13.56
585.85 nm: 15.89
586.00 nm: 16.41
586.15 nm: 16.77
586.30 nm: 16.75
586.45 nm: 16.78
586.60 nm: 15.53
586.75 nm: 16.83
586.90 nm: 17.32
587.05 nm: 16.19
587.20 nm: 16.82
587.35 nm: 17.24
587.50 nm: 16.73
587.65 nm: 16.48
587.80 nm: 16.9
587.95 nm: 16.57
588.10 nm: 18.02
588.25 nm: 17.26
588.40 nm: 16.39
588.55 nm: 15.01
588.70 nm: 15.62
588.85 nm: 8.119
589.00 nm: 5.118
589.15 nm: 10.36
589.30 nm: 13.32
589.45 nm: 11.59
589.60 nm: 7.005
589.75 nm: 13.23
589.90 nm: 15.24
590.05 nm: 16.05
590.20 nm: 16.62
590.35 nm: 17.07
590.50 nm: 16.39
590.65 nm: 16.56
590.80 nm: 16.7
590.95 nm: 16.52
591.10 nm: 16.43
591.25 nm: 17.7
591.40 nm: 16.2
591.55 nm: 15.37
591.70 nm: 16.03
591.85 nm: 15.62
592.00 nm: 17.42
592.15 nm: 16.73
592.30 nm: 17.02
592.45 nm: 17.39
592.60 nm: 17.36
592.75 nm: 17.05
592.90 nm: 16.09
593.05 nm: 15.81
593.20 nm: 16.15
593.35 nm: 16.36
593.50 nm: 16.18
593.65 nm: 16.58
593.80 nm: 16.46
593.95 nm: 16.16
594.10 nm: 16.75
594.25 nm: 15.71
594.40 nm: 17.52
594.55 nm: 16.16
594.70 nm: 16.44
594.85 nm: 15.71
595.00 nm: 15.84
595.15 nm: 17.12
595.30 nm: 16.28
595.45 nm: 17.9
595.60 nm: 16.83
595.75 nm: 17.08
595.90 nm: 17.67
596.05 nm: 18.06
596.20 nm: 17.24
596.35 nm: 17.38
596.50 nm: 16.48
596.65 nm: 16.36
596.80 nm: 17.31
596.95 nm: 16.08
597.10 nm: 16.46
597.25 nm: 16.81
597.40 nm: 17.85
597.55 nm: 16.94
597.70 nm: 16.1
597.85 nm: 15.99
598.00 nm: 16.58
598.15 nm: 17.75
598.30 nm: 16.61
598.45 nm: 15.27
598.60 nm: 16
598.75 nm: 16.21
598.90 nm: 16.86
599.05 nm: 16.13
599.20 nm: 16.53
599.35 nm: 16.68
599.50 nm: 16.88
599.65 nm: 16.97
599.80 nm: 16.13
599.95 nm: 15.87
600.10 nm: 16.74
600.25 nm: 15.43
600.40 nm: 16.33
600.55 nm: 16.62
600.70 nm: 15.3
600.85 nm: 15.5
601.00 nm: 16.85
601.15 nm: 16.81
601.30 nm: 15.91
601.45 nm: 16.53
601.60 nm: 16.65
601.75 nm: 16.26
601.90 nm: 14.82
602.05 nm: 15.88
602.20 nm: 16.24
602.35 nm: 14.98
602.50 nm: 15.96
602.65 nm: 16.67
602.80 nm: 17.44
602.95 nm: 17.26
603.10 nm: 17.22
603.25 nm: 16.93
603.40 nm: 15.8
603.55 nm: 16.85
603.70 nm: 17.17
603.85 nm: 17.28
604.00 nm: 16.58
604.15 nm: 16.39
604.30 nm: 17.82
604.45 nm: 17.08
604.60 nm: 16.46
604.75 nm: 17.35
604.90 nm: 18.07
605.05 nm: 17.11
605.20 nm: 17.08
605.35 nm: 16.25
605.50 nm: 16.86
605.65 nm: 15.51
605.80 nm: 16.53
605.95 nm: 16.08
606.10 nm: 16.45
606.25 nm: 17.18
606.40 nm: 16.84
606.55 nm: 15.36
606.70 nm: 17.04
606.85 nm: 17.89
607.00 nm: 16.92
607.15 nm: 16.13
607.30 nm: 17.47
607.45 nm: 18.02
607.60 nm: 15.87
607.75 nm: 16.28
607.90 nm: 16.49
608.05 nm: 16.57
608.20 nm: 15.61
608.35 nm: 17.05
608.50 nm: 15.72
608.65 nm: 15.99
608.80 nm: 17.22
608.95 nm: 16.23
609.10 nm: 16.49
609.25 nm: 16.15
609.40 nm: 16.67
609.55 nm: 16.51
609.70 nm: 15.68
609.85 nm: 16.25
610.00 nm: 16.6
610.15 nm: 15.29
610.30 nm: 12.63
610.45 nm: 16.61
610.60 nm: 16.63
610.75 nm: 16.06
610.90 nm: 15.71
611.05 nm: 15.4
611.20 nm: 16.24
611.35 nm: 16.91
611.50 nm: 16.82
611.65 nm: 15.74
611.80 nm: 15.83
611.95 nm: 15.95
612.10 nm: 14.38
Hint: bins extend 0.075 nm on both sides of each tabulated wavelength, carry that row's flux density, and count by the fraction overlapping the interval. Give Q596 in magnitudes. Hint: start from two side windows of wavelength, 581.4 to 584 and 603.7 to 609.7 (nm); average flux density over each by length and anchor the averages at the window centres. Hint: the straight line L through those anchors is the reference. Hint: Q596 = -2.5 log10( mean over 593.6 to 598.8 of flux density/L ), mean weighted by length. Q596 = 0.012 mag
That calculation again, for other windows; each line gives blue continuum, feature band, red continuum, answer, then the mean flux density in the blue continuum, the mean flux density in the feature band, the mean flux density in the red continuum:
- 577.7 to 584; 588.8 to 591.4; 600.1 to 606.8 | 0.19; 16.7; 13.9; 16.5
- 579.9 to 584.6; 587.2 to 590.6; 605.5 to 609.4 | 0.17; 17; 14.4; 16.5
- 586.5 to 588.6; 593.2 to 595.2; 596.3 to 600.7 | 0.01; 16.7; 16.4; 16.5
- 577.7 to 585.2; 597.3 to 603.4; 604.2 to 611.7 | 0.01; 16.7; 16.4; 16.5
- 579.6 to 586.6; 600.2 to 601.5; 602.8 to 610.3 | 0.03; 16.8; 16.1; 16.6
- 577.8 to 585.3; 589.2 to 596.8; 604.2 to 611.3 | 0.03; 16.7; 16.2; 16.5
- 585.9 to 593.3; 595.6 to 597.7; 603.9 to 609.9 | -0.07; 15.6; 17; 16.6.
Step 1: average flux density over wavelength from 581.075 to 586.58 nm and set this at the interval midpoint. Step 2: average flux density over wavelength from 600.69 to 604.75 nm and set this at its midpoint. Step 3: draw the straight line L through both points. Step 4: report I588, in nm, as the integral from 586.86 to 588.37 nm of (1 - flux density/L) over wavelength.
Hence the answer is -0.02 nm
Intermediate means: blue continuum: 16.8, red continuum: 16.5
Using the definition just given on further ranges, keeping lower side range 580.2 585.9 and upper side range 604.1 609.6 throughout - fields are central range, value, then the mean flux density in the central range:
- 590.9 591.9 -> 0.029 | 16.3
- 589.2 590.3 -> 0.227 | 13.3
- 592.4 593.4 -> 0.010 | 16.6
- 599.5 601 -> 0.048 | 16.2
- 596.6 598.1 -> 0.005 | 16.7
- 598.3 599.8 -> 0.030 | 16.4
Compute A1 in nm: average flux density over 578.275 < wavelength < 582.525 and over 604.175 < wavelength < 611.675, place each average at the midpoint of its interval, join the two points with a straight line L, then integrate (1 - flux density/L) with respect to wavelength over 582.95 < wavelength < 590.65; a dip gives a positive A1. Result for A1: 0.43 nm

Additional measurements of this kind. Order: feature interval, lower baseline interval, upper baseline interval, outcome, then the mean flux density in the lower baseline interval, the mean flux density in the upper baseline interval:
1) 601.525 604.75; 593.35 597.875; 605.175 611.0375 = -0.017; 16.7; 16.3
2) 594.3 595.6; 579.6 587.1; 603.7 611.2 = 0.001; 16.8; 16.5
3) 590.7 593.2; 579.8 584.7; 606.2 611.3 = 0.028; 17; 16.3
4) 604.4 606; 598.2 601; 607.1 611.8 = -0.052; 16.3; 16.2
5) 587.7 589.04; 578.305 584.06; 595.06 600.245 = 0.170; 16.8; 16.7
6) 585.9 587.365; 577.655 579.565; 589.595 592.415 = -0.061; 15.9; 16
